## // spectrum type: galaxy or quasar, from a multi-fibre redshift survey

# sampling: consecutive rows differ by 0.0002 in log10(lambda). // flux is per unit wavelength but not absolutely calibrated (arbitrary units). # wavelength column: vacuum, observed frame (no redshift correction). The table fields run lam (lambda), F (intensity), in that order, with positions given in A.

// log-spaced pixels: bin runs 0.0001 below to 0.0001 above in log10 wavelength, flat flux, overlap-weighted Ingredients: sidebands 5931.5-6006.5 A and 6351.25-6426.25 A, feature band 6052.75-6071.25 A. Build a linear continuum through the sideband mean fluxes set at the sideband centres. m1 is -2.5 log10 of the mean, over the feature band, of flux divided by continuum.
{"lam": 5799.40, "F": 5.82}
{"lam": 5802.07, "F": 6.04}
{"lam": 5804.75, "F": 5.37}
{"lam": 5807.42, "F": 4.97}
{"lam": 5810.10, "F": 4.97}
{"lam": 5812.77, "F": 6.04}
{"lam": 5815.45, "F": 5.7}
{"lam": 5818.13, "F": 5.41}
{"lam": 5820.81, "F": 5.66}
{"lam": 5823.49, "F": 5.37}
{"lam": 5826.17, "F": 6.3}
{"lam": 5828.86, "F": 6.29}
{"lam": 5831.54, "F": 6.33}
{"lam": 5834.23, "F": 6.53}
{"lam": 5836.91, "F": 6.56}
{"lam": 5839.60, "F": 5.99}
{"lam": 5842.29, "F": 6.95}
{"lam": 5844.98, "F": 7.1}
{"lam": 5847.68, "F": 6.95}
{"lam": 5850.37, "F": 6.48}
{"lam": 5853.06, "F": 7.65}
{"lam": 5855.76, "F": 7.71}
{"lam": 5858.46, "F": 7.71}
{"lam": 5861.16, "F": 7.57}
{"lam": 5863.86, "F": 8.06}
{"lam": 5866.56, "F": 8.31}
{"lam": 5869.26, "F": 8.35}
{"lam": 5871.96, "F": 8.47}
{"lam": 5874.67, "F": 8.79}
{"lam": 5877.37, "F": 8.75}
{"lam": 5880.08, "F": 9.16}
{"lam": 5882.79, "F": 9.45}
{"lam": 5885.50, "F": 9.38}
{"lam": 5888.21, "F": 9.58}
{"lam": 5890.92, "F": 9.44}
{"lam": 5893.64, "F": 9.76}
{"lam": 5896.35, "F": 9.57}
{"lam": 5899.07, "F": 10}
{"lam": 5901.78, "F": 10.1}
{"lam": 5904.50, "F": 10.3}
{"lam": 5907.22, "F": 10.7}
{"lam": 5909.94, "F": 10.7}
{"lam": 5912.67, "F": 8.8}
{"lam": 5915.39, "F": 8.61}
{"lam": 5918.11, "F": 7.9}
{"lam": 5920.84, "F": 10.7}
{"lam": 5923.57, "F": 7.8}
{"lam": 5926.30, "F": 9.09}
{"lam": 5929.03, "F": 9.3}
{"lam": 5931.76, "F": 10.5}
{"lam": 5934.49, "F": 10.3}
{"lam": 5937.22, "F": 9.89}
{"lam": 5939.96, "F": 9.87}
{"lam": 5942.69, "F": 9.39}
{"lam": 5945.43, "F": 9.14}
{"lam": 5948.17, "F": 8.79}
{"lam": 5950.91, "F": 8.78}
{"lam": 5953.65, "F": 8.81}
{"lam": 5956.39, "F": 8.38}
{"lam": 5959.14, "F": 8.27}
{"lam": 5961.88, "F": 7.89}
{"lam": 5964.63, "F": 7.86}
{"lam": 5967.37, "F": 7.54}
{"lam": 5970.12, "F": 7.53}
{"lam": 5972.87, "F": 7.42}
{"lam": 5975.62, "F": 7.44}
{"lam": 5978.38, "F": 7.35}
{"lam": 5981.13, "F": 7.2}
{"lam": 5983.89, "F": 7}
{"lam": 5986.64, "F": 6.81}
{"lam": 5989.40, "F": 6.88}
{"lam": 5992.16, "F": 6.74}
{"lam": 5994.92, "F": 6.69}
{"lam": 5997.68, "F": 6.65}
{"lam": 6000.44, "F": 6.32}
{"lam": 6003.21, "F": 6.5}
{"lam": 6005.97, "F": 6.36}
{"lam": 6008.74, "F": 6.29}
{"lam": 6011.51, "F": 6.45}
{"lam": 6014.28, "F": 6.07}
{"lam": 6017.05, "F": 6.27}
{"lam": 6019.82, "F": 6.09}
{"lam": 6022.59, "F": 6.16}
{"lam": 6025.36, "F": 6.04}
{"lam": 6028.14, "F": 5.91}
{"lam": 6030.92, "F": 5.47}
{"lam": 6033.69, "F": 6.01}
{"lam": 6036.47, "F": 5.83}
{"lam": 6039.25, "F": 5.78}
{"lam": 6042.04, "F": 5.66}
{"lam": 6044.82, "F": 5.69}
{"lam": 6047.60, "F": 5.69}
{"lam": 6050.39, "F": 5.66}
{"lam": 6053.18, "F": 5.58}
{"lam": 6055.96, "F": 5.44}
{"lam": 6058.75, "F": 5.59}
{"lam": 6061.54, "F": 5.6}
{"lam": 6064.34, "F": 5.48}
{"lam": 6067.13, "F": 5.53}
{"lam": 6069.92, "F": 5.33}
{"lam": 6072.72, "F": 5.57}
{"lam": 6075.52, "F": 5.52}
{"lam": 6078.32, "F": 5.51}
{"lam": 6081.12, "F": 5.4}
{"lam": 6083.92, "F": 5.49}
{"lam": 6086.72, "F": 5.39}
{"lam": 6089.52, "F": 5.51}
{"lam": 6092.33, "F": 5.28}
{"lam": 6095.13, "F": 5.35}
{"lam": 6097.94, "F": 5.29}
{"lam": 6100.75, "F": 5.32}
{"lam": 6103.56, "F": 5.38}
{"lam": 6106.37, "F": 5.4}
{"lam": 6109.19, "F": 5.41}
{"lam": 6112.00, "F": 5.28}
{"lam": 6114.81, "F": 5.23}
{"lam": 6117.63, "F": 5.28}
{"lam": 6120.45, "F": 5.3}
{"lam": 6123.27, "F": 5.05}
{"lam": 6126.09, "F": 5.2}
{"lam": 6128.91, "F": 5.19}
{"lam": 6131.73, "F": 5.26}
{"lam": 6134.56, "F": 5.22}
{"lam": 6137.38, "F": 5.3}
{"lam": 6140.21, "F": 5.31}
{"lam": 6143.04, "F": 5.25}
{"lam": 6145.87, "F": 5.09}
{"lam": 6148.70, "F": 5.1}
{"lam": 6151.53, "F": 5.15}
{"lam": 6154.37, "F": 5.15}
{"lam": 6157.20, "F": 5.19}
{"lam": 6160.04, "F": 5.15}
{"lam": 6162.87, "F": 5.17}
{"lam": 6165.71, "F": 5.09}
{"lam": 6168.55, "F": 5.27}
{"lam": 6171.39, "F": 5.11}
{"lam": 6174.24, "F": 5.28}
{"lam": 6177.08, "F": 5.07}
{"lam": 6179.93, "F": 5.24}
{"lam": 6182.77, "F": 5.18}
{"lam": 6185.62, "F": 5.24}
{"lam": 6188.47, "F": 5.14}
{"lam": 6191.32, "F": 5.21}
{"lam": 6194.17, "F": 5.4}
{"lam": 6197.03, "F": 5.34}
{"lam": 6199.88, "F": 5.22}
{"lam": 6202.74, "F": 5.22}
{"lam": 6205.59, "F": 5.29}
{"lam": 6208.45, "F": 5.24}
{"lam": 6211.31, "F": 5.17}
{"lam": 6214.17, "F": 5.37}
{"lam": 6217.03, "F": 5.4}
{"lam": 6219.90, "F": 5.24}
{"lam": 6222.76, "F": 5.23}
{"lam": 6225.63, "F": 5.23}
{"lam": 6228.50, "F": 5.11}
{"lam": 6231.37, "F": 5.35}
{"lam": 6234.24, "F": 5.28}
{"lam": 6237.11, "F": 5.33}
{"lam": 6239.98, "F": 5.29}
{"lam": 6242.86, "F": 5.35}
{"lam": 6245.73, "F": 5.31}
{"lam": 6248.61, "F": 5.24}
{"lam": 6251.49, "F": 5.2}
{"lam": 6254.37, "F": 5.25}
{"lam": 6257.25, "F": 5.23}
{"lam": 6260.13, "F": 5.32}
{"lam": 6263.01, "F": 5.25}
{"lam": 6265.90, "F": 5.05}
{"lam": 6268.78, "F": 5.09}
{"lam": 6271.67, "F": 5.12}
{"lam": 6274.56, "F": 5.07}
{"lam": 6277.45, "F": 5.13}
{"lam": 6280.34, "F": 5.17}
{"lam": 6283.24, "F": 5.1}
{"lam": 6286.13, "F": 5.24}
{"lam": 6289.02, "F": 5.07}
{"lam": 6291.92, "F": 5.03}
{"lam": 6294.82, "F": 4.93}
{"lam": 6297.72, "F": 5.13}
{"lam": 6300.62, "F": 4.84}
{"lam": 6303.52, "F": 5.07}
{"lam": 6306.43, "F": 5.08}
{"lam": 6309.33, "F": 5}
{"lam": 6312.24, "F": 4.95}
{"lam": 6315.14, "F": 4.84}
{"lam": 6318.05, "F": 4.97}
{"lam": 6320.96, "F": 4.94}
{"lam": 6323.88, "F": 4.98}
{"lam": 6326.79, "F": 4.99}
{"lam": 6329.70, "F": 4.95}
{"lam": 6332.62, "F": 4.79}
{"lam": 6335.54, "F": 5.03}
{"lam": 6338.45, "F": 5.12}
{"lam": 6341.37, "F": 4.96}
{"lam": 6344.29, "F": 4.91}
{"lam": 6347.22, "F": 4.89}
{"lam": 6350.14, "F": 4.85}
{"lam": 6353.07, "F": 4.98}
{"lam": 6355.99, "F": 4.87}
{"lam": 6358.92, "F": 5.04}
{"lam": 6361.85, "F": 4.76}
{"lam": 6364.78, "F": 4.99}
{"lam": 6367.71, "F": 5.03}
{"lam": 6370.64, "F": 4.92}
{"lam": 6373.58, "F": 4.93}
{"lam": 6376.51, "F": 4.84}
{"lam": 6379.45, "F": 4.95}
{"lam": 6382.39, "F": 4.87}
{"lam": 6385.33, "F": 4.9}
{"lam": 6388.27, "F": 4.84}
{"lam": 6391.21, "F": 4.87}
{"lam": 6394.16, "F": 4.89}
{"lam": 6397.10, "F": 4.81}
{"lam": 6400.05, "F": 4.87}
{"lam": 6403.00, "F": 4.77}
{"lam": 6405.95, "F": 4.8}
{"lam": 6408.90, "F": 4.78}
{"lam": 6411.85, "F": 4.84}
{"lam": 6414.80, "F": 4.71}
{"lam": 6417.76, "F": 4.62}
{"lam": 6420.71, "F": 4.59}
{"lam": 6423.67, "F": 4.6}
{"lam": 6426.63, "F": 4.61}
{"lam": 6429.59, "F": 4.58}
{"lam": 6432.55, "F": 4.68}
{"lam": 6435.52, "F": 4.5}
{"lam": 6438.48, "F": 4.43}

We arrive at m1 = 0.30 mag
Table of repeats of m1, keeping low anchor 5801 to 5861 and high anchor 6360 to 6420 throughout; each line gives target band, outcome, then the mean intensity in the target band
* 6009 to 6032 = -0.05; 6.08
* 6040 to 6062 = 0.02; 5.62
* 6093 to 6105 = 0.05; 5.33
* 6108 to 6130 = 0.06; 5.24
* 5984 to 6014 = -0.12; 6.57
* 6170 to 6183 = 0.05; 5.18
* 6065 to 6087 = 0.04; 5.47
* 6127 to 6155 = 0.06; 5.2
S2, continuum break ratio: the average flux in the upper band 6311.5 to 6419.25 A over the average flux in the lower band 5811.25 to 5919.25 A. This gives 0.6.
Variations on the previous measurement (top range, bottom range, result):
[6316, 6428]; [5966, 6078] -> 0.78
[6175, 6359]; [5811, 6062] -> 0.68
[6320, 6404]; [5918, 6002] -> 0.60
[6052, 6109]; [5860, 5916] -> 0.59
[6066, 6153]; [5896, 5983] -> 0.60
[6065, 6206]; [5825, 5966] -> 0.62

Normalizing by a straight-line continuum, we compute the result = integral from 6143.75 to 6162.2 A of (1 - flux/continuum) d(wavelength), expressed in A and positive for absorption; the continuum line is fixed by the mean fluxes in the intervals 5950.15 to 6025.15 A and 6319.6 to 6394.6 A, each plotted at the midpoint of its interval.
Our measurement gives 2.9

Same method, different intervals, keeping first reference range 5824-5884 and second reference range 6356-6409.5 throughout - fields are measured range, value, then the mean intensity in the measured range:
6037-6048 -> 1.41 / 5.72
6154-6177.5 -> 3.09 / 5.17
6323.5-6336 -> 0.50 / 4.94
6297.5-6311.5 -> 0.68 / 5.01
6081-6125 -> 6.53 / 5.33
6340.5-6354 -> 0.38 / 4.91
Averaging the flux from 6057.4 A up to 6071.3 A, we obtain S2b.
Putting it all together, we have 5.51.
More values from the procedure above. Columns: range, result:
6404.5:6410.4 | 4.79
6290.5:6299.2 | 5.03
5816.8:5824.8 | 5.48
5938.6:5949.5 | 9.3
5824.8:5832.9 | 6.3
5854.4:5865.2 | 7.76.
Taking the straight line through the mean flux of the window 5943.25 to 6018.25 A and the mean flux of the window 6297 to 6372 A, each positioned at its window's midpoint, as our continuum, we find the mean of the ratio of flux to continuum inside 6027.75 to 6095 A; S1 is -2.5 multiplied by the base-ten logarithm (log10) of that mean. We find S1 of 0.22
